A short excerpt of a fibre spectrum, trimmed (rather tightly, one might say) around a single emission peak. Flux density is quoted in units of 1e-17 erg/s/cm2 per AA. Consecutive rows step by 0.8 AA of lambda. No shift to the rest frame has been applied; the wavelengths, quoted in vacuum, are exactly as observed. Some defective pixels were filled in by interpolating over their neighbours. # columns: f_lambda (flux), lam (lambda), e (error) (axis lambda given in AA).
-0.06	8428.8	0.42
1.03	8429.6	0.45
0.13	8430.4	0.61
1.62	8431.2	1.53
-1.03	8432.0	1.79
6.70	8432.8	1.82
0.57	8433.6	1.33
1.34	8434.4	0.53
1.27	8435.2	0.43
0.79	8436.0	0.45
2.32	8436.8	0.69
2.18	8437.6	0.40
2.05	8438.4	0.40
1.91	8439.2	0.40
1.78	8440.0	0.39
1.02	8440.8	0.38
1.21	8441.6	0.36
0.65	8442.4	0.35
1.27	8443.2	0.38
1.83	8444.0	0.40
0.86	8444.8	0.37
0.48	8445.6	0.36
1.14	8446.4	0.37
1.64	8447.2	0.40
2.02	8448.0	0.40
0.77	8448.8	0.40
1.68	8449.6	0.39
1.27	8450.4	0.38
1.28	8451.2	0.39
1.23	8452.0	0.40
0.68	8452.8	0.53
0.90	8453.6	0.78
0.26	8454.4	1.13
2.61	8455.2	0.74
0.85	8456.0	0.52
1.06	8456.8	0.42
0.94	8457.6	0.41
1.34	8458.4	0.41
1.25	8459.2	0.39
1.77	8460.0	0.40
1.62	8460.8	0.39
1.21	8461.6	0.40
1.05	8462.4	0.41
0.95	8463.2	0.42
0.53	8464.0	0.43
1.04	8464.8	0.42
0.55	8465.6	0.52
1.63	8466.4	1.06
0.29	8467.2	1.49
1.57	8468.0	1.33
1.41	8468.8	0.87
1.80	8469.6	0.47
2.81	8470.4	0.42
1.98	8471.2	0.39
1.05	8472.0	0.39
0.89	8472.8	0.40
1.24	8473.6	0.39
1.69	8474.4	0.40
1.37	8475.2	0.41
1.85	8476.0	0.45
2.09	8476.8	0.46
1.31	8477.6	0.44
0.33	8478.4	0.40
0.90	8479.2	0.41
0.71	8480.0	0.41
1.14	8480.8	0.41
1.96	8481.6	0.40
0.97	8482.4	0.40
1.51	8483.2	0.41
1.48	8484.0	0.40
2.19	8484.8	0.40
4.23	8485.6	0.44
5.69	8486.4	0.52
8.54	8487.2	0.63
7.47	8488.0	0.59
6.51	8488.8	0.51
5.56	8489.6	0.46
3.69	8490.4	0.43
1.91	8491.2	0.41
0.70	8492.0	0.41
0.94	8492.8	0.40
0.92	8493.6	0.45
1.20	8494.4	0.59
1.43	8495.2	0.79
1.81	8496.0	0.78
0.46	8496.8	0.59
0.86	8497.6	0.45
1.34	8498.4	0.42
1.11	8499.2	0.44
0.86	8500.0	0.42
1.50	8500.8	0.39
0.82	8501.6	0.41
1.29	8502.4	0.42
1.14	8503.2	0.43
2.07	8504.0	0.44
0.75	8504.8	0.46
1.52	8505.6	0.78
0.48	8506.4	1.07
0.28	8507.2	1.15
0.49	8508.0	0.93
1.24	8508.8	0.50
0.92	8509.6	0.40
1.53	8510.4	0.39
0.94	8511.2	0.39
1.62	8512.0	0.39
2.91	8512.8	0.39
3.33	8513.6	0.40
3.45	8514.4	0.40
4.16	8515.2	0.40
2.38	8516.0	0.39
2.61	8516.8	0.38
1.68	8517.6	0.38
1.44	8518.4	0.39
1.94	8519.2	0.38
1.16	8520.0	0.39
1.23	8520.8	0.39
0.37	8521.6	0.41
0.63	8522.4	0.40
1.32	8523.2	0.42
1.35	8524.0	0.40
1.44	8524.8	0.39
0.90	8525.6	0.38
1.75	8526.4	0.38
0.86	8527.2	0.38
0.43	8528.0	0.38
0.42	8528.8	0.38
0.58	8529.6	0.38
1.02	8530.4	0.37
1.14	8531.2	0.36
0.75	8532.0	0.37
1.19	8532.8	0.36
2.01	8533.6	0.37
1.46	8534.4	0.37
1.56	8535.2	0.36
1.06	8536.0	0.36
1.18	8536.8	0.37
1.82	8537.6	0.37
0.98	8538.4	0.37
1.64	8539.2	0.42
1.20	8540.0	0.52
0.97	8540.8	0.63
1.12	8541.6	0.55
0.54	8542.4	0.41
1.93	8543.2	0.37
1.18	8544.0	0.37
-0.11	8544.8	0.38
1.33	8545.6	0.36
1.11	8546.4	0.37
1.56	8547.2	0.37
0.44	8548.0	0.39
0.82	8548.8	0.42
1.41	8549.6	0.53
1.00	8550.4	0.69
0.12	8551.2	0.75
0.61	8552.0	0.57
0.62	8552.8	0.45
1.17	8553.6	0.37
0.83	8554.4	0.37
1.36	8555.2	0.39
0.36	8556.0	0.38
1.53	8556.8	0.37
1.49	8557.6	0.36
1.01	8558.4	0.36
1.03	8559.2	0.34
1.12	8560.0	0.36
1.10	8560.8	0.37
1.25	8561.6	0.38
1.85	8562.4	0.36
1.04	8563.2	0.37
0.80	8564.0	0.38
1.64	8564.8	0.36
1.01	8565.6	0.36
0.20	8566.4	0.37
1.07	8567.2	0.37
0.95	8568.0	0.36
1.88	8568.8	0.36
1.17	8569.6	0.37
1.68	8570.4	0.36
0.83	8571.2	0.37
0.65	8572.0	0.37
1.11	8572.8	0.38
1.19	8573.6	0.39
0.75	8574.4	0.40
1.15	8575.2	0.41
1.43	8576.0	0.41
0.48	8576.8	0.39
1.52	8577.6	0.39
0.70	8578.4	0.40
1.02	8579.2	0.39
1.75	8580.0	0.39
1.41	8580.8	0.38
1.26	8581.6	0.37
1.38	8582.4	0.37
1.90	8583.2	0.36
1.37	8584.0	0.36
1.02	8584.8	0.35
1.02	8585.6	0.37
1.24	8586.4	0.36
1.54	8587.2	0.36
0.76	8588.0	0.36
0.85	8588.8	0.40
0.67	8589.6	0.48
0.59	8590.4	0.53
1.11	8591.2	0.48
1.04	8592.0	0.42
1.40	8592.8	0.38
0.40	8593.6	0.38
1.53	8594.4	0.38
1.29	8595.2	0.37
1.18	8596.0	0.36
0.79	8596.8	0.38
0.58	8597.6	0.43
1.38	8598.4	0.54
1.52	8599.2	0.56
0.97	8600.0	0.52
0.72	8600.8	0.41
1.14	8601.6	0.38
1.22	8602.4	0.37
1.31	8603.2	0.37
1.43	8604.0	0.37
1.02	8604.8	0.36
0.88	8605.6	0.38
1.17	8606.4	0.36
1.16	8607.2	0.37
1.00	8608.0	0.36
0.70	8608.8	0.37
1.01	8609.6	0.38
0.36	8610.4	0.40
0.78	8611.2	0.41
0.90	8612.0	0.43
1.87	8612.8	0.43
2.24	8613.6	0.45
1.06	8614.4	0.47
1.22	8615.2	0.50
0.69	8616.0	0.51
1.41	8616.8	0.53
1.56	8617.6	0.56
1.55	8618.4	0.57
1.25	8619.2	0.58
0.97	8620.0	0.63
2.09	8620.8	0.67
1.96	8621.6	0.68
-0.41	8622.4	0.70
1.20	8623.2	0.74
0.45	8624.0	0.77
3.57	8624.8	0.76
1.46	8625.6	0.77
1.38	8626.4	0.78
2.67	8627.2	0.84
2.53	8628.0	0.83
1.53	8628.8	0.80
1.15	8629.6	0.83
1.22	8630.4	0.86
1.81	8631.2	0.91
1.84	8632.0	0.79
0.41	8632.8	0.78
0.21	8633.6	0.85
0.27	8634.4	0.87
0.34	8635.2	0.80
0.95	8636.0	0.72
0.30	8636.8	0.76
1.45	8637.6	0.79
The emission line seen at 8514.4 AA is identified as [N II] 6583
